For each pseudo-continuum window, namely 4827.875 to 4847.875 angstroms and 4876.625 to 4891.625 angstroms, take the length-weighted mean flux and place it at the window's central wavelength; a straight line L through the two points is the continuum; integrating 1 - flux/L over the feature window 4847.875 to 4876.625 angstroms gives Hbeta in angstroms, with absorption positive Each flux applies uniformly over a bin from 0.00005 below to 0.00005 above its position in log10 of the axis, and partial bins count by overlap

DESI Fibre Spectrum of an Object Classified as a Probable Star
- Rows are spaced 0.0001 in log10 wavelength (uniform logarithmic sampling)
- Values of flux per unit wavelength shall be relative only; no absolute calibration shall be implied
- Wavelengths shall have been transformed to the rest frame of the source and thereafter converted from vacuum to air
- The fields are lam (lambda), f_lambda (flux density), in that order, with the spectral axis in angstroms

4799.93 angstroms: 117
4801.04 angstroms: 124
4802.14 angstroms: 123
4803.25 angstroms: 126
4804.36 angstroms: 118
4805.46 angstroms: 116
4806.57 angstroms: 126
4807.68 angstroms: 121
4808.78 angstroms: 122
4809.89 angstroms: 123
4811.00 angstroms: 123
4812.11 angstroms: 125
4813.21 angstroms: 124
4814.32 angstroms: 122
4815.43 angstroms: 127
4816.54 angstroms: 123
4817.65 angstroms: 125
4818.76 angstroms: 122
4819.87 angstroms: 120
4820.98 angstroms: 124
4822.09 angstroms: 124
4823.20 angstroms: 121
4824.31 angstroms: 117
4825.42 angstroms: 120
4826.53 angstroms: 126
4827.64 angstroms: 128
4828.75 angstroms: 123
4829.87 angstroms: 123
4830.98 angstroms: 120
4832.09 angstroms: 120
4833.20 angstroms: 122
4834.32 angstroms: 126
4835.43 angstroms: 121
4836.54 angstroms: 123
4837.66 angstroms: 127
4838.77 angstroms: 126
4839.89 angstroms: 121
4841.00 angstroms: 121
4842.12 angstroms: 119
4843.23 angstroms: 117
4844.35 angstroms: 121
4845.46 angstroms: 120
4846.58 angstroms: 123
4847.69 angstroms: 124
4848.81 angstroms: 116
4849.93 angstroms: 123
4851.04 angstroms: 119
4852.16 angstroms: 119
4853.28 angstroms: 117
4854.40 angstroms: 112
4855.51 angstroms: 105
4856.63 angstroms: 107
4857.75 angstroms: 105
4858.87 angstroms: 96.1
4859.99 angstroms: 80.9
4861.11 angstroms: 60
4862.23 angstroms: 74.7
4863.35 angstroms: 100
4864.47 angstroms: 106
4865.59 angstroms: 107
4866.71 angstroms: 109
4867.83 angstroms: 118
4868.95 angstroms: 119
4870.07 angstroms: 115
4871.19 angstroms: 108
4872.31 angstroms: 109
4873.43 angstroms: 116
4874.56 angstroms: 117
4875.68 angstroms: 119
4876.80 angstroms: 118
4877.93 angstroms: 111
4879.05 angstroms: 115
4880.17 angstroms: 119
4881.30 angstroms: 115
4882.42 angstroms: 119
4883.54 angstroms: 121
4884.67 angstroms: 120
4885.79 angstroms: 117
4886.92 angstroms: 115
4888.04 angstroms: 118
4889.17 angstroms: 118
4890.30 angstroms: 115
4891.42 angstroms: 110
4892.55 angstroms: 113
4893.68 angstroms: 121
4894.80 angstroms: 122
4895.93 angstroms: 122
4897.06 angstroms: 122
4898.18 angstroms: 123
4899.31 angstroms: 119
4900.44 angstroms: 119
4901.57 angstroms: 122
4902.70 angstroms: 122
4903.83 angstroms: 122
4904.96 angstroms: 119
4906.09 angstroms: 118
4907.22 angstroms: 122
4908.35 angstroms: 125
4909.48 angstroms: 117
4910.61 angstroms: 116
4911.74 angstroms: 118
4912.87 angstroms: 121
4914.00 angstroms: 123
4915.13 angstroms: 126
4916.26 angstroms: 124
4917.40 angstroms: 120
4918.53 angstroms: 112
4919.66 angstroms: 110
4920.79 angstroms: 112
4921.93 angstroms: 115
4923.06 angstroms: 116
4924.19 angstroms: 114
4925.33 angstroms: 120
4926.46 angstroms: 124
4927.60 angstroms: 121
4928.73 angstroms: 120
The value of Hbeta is 2.8 angstroms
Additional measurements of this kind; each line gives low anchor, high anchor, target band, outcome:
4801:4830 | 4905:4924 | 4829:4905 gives 3.4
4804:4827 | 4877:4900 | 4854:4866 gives 2.4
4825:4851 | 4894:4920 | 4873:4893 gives 0.7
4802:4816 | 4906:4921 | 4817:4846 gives -0.1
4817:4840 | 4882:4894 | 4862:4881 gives 1.1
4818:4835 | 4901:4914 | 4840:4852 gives 0.2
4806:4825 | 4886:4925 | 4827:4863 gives 2.1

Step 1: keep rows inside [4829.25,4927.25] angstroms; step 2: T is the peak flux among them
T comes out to 127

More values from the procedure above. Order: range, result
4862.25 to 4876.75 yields 119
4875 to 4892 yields 121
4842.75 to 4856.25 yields 124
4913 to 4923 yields 126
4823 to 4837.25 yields 128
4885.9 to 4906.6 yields 123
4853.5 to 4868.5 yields 118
